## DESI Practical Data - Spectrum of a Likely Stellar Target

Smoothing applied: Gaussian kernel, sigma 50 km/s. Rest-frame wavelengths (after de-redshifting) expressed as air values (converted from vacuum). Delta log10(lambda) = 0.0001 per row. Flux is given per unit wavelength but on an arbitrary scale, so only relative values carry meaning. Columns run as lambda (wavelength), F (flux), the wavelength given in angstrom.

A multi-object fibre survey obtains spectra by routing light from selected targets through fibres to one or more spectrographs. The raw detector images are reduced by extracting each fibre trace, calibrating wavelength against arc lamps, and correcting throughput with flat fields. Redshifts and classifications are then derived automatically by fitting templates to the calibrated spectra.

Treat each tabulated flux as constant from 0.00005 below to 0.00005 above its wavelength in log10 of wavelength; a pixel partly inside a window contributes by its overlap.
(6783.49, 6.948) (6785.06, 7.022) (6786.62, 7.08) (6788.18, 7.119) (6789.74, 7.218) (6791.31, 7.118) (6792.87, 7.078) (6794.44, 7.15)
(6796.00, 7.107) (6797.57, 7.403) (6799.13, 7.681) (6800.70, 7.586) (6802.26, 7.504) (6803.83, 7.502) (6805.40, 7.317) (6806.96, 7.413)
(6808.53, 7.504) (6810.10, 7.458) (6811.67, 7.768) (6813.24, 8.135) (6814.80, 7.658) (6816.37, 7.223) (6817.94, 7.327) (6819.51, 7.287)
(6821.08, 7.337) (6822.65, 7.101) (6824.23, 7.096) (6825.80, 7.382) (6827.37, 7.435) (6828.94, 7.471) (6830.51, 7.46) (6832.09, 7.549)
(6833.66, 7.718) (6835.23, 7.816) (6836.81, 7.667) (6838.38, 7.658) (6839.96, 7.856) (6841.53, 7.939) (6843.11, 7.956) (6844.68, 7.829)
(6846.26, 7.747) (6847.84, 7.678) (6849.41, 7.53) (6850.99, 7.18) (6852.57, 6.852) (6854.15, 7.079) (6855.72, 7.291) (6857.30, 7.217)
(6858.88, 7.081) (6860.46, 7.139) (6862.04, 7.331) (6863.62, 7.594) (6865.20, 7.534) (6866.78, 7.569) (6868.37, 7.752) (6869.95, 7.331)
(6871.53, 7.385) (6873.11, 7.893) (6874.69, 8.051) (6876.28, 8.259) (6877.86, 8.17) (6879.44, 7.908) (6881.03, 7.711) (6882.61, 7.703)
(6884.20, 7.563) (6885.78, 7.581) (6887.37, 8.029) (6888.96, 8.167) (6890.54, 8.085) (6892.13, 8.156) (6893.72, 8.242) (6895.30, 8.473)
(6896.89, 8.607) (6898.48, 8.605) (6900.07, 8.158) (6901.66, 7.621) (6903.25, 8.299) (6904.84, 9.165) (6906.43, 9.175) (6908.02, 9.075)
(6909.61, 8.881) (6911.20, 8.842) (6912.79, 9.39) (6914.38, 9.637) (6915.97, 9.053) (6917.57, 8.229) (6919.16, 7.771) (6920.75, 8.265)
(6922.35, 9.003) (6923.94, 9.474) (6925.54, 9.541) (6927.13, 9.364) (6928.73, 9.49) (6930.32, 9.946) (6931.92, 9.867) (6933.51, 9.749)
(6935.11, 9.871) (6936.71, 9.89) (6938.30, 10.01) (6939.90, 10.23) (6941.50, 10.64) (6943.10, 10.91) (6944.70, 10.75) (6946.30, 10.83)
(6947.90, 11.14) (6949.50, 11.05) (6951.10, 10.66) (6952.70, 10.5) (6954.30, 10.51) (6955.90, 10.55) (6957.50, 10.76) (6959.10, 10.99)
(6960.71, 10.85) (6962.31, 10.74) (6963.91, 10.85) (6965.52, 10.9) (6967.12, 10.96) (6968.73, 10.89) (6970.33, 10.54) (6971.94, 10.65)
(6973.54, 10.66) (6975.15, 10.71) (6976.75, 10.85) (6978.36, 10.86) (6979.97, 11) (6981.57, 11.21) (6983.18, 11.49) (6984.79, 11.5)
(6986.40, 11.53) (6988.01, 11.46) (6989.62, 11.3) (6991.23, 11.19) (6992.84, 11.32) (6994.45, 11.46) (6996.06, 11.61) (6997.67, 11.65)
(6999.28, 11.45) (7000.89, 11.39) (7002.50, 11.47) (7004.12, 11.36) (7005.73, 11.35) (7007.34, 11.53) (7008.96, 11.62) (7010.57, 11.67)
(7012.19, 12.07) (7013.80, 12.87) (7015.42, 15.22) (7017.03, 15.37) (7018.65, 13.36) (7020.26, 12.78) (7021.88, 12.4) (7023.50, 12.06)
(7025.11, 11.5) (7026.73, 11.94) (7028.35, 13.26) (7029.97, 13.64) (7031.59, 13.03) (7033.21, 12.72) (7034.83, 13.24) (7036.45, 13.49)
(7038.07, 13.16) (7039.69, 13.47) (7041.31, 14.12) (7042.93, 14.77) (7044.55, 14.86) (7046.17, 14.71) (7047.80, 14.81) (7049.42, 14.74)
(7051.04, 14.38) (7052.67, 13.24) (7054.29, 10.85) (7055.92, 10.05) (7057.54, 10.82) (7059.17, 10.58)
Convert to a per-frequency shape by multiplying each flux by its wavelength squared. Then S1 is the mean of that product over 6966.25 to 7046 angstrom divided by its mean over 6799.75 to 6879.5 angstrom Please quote 1.7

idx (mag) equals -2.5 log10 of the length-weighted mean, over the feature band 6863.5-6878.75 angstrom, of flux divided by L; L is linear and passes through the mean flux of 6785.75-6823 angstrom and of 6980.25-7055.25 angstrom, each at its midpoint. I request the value 0.162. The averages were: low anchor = 7.38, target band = 7.76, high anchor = 12.6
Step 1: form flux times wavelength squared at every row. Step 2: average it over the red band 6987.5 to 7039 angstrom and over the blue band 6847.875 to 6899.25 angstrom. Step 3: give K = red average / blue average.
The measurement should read 1.66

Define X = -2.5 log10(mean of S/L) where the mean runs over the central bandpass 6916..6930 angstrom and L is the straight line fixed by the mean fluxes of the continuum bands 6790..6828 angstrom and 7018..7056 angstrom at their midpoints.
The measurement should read 0.157 mag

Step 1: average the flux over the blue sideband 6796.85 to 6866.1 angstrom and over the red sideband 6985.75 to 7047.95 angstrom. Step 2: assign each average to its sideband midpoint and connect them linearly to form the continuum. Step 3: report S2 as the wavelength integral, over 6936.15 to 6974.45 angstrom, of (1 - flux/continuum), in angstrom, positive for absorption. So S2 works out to 0.7 angstrom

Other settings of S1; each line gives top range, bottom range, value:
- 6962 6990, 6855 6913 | 1.41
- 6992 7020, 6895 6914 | 1.44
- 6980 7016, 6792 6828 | 1.66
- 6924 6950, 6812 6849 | 1.38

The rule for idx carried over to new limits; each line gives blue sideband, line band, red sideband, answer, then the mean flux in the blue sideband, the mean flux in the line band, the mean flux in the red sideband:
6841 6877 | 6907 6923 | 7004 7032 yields 0.06 mag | 7.53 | 8.82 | 12.6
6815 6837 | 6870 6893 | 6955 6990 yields 0.11 mag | 7.42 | 7.89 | 11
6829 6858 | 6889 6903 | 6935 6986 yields 0.09 mag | 7.56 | 8.24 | 10.8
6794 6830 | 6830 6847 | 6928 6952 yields 0.04 mag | 7.43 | 7.75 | 10.3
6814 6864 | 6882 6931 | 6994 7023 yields 0.09 mag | 7.45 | 8.63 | 12.3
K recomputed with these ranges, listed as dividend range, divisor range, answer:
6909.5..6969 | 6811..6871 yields 1.38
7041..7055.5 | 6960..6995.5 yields 1.29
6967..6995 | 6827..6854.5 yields 1.52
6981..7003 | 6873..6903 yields 1.46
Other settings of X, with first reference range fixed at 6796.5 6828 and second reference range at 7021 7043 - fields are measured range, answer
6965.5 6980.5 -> 0.07 mag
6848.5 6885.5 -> 0.17 mag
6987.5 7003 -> 0.06 mag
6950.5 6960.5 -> 0.04 mag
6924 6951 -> 0.04 mag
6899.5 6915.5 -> 0.12 mag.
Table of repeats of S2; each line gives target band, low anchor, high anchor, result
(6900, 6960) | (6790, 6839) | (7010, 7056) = 4.93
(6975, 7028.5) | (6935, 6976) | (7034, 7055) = 1.96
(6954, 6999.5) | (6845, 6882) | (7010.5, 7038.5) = 1.34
